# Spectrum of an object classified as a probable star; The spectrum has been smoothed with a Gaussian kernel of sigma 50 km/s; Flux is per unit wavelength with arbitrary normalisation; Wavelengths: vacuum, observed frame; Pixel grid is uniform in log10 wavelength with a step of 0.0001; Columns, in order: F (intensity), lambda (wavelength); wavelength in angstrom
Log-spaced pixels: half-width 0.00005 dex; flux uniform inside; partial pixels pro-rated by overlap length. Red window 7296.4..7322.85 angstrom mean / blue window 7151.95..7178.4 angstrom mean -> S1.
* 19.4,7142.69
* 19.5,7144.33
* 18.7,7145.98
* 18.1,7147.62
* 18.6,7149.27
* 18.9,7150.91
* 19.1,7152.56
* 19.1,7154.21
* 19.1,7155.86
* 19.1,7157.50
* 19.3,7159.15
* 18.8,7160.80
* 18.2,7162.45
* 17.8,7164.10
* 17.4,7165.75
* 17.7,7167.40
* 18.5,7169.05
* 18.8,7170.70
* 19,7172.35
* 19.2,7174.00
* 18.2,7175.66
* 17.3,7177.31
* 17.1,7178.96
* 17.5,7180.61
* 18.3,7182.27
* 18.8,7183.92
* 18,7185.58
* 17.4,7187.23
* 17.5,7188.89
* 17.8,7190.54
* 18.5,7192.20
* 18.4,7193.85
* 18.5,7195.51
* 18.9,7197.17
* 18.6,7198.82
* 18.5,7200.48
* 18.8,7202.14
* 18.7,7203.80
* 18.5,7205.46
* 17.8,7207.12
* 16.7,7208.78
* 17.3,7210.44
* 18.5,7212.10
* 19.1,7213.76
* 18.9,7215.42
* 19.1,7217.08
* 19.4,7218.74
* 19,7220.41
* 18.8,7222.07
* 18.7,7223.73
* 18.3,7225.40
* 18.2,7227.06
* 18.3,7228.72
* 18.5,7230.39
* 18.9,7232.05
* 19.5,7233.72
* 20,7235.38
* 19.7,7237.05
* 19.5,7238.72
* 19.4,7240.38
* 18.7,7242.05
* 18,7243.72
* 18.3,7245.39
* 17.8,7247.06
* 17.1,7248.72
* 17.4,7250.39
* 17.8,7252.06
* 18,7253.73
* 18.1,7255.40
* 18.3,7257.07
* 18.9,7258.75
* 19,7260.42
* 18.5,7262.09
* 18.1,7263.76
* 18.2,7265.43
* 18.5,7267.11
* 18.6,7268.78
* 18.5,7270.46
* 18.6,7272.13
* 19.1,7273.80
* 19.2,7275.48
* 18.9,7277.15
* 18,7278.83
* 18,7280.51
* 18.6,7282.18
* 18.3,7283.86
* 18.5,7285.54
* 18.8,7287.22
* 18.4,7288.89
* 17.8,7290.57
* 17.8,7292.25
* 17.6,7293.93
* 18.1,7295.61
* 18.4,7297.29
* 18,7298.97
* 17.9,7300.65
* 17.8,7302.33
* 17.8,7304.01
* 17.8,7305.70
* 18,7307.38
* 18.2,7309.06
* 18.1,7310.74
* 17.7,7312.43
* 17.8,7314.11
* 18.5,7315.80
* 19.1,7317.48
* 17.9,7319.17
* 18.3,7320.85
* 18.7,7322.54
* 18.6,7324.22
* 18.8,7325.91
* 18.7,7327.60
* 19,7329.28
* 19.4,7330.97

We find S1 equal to 0.98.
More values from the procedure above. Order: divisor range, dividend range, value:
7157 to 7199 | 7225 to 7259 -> 1.01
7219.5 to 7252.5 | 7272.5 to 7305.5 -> 0.98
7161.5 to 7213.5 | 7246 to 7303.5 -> 1.01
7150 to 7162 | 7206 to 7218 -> 0.96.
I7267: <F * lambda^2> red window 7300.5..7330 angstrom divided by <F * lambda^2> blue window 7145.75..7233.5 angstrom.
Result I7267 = 1.03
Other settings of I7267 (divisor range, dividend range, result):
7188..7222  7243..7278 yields 1.01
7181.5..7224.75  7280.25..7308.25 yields 1.01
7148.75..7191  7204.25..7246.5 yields 1.03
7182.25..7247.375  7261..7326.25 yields 1.01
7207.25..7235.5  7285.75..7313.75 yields 0.99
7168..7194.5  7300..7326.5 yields 1.04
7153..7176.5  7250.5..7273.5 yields 1.02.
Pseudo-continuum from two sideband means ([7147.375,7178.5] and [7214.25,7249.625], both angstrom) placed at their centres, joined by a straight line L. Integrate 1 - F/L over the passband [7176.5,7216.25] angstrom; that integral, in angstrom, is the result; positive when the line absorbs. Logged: 1.07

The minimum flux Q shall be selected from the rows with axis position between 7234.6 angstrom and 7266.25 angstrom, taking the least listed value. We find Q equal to 17.1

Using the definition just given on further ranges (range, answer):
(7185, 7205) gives 17.4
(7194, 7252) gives 16.7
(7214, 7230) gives 18.2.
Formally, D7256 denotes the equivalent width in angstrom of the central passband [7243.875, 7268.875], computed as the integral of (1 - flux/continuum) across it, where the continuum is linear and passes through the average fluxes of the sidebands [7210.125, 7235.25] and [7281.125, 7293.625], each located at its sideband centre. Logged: 0.5 angstrom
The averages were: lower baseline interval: 18.8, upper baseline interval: 18.3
